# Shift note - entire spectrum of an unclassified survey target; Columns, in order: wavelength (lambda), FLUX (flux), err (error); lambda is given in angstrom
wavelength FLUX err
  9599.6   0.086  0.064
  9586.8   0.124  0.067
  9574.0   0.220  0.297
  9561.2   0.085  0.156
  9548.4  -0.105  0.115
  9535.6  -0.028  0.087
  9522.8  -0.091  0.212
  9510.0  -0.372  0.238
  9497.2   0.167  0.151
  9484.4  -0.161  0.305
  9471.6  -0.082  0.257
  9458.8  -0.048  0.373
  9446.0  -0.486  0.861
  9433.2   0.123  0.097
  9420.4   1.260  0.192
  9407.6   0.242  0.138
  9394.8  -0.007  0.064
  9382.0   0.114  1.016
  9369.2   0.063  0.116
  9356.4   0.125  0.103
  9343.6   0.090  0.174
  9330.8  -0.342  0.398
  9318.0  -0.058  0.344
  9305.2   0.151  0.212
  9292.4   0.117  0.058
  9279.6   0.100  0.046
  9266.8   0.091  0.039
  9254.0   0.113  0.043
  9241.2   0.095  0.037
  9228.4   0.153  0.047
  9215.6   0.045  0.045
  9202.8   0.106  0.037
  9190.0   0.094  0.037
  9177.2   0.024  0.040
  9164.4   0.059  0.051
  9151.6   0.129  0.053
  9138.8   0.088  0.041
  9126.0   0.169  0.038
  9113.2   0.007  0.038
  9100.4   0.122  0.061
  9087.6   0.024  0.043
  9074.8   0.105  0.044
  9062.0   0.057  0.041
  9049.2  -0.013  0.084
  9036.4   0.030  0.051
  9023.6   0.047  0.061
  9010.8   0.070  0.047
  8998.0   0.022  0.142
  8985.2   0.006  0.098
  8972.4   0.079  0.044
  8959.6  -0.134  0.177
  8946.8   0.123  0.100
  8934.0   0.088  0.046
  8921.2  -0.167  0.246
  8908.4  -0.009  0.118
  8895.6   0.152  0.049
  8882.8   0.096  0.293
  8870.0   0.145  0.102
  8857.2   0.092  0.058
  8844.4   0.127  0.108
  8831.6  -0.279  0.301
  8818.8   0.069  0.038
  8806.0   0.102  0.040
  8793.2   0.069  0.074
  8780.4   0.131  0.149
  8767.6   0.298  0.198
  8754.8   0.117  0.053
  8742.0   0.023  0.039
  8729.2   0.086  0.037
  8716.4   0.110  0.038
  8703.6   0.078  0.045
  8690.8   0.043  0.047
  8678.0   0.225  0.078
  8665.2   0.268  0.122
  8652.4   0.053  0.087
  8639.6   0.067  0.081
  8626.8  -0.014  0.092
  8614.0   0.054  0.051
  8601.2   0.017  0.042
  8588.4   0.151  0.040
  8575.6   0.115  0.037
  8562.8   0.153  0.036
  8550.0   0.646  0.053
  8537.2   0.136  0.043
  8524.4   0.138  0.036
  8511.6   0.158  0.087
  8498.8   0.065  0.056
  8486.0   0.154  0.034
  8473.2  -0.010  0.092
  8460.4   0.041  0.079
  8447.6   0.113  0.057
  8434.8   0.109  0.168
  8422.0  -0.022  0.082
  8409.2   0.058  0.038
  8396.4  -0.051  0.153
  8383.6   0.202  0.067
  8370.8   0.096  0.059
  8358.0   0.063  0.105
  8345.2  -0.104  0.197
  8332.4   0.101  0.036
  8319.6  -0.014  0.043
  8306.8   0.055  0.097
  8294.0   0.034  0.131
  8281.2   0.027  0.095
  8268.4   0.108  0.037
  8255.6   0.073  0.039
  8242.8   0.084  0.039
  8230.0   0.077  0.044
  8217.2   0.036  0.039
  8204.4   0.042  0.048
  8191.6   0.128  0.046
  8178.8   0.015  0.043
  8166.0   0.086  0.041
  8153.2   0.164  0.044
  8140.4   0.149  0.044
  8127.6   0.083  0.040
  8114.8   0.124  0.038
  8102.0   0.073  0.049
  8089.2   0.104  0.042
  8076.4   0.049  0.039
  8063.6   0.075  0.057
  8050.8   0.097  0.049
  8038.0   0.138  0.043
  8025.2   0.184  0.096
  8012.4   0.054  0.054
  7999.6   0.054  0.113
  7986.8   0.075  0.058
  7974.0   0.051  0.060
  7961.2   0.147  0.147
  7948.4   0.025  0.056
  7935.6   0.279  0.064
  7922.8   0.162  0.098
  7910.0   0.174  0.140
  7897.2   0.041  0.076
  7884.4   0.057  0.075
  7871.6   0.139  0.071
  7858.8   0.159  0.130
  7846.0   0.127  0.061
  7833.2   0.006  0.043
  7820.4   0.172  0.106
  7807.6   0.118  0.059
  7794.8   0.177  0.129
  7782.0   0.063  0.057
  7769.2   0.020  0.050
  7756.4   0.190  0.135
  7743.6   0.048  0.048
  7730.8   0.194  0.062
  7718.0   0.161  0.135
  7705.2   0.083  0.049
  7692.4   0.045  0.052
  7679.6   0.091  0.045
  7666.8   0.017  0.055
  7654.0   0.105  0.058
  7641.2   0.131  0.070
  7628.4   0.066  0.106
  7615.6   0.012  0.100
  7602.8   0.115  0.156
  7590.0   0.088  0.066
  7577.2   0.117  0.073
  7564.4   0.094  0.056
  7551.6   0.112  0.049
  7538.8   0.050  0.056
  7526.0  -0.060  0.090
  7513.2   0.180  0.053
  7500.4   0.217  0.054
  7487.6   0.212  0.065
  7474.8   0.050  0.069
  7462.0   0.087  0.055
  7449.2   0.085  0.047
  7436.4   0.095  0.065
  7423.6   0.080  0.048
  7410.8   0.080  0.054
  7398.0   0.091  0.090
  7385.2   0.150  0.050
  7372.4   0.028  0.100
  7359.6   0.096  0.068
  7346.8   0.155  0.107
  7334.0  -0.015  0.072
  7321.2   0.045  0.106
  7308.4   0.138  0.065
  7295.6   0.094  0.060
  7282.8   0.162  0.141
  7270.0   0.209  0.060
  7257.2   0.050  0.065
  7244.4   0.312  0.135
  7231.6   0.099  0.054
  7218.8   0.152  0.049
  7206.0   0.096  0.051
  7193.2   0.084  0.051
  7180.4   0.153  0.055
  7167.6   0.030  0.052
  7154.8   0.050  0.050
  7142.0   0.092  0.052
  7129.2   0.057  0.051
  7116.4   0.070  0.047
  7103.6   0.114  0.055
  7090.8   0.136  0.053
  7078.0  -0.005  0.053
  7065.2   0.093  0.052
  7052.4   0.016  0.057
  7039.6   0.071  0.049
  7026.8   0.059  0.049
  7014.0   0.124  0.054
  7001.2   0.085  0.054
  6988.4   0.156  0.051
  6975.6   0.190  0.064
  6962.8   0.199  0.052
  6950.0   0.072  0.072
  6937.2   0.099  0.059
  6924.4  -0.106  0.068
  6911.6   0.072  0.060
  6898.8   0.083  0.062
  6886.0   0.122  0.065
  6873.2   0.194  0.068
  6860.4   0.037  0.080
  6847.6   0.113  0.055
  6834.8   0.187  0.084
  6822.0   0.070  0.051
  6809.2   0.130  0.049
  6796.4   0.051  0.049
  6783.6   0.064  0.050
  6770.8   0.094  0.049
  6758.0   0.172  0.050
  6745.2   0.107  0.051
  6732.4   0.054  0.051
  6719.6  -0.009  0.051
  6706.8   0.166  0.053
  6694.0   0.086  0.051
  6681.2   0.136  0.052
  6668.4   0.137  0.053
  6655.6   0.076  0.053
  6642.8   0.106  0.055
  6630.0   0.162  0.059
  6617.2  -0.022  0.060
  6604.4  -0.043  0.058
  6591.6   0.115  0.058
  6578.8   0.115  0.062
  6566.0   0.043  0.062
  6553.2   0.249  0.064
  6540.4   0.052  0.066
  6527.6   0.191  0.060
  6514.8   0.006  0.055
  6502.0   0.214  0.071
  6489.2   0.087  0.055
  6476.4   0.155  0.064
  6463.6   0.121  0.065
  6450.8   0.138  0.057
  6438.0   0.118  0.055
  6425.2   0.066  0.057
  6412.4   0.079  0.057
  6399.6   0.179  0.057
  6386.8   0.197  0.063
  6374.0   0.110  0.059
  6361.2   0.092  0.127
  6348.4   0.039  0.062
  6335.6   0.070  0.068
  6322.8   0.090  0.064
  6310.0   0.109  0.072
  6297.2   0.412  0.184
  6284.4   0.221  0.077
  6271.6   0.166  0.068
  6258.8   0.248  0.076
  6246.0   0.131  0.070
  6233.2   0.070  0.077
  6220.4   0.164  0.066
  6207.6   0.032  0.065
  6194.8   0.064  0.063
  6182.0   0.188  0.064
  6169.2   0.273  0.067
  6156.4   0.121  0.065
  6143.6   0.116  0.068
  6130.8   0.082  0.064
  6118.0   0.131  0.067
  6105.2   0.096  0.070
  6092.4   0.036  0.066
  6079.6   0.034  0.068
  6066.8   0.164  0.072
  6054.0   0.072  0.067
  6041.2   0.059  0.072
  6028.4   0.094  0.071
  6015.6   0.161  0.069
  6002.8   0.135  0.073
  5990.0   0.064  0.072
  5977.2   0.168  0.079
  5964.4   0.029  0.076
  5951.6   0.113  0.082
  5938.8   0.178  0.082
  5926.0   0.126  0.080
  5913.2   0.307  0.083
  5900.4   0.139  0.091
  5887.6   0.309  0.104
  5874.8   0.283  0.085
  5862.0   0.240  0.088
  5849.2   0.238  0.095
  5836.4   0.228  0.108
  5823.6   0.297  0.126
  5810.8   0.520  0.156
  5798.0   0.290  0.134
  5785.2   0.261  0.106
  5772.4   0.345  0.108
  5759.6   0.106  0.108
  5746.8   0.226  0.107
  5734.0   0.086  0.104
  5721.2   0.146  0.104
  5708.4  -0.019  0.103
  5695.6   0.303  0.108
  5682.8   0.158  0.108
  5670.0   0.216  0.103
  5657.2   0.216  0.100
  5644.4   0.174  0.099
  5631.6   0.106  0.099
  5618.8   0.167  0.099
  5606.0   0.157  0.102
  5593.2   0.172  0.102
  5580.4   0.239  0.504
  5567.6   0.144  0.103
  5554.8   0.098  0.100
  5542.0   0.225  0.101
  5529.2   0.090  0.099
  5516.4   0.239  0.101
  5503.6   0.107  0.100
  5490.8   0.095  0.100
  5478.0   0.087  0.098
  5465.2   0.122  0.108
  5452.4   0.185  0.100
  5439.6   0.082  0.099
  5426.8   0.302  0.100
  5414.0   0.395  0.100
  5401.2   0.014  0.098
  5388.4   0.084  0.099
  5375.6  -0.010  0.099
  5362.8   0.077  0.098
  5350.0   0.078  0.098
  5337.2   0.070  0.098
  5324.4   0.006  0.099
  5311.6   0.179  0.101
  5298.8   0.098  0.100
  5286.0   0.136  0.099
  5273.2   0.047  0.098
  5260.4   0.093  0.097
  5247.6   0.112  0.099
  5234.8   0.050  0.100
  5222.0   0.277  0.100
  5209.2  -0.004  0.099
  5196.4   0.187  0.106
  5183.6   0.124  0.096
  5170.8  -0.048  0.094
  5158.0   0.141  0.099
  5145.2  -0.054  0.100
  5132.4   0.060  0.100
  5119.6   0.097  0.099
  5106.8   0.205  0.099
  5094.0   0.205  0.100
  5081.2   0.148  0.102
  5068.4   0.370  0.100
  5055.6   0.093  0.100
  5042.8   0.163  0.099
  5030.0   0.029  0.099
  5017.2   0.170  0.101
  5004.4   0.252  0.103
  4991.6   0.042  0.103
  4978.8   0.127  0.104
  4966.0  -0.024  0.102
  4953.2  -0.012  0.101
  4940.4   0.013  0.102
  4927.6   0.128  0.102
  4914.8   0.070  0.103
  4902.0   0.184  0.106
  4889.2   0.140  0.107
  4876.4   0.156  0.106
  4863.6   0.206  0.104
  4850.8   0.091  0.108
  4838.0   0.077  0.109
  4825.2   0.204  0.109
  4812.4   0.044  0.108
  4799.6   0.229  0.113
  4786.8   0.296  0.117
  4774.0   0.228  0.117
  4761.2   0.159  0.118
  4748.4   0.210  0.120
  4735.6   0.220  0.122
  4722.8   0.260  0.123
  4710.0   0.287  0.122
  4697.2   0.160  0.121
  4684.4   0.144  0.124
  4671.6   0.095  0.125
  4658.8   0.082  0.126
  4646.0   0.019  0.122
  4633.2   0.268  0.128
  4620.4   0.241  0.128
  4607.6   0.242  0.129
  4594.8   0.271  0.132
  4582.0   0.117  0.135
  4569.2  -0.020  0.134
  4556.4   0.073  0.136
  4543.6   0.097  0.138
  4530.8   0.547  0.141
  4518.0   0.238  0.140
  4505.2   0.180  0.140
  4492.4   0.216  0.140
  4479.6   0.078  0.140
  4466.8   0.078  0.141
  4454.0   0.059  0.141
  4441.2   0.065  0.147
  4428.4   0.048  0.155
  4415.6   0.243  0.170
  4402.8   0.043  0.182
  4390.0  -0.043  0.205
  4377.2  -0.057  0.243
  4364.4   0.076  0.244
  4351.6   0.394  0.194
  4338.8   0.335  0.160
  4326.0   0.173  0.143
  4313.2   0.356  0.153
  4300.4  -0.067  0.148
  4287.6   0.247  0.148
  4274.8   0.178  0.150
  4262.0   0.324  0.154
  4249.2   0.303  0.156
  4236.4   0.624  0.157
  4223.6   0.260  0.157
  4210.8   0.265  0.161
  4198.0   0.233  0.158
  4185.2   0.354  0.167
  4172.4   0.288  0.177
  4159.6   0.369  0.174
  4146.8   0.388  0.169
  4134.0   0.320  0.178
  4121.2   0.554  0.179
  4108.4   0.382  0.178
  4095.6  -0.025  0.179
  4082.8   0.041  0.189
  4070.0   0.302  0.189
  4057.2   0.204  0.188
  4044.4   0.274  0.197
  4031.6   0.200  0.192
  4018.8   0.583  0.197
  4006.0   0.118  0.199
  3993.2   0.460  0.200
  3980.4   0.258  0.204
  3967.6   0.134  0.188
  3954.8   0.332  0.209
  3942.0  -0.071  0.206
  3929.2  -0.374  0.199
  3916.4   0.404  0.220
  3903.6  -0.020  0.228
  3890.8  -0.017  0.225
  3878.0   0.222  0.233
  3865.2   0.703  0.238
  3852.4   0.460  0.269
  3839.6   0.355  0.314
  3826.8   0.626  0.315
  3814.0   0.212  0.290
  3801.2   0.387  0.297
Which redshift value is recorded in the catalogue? 1.29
